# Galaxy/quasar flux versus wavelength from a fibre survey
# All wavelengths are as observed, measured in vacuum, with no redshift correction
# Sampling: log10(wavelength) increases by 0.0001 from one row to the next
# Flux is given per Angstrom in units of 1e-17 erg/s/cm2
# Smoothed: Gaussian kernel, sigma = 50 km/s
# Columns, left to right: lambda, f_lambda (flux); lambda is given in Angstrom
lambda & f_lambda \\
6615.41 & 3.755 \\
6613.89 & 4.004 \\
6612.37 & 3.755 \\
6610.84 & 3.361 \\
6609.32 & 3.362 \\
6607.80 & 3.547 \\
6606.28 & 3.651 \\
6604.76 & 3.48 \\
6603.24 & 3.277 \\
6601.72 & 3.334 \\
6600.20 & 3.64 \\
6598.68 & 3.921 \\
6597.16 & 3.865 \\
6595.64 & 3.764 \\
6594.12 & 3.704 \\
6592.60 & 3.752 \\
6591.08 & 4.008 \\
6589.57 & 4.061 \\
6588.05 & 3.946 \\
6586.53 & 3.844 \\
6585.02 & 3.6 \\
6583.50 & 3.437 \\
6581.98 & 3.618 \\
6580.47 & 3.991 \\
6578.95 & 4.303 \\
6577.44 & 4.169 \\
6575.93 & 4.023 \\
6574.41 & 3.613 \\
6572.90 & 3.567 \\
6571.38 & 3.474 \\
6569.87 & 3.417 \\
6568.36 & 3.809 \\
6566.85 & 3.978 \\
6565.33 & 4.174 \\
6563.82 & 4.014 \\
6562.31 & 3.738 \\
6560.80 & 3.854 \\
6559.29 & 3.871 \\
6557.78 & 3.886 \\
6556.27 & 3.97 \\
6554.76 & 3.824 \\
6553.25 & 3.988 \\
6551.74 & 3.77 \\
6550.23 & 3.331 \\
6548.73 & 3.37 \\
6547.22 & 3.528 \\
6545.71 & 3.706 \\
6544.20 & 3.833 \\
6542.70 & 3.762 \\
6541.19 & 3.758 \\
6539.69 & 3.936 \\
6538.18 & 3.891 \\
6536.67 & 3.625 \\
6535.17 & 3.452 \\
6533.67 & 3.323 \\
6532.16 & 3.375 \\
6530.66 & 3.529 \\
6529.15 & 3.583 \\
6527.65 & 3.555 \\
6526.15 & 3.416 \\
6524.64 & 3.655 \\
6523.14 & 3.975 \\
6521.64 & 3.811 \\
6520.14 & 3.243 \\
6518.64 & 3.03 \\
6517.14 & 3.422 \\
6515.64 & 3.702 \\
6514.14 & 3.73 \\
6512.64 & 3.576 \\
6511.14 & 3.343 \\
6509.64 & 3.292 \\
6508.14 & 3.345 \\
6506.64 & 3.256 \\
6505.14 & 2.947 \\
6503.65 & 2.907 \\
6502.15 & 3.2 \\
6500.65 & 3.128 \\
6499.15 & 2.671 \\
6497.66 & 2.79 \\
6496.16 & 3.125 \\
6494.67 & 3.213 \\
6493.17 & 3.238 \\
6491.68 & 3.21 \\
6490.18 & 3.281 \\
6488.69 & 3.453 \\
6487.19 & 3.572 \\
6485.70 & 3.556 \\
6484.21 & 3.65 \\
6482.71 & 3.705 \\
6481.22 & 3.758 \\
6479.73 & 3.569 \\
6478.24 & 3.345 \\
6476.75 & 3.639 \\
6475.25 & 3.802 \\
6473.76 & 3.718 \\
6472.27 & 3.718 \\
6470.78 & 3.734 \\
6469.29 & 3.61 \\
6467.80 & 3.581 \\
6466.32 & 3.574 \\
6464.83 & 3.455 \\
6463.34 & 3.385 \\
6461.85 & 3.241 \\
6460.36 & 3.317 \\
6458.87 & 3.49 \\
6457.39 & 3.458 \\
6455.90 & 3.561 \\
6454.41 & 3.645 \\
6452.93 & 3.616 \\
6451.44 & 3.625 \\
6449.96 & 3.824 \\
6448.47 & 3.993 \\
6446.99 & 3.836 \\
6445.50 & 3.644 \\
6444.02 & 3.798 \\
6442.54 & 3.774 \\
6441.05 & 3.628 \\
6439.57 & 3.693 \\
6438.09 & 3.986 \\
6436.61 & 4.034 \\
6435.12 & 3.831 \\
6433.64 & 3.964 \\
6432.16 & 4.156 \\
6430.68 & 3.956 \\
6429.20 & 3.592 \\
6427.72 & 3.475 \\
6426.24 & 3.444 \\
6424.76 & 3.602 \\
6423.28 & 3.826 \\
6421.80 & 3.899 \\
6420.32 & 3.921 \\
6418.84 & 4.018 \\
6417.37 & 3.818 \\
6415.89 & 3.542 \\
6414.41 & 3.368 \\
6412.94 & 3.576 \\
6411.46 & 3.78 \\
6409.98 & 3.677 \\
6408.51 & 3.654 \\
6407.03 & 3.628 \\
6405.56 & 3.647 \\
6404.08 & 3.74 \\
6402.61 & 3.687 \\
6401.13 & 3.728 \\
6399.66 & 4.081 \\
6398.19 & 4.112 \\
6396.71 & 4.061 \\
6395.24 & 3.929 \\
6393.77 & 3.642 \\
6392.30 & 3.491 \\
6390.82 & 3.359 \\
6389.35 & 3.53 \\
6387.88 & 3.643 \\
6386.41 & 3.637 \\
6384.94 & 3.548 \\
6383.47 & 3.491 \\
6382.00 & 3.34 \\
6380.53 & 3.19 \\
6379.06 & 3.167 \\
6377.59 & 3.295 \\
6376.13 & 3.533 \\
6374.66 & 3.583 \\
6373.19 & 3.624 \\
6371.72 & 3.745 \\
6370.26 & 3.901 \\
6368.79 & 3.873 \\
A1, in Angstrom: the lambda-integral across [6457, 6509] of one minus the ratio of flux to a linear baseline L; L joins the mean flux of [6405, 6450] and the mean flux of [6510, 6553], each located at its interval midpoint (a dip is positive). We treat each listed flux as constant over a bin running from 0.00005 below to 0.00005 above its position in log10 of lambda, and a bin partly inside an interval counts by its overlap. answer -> 3.9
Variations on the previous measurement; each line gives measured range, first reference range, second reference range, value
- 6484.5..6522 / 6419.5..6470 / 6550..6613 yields 4.42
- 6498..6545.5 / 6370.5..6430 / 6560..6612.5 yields 3.22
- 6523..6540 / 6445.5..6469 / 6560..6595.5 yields 0.66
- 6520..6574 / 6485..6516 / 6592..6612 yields -4.58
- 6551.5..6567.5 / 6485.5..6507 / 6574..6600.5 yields -1.22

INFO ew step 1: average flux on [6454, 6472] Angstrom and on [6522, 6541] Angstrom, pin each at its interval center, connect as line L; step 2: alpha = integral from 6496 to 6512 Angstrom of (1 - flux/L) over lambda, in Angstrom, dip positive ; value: 2.2 Angstrom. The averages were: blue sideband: 3.51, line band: 3.09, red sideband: 3.62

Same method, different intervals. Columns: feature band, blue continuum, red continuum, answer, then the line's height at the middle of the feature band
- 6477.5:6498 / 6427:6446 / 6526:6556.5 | 1.8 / 3.73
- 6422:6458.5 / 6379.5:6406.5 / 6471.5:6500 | -2.2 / 3.53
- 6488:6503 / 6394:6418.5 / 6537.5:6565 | 2.6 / 3.77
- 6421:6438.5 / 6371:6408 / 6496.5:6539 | -1.3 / 3.54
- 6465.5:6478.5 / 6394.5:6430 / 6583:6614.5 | 0.3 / 3.72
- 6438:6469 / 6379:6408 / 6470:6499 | -0.8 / 3.52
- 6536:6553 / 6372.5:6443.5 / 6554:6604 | 0.4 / 3.78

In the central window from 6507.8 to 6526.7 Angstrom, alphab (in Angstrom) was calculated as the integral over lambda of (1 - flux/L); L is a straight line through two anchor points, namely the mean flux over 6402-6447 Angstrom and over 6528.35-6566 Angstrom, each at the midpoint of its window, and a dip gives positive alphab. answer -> 1.1 Angstrom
